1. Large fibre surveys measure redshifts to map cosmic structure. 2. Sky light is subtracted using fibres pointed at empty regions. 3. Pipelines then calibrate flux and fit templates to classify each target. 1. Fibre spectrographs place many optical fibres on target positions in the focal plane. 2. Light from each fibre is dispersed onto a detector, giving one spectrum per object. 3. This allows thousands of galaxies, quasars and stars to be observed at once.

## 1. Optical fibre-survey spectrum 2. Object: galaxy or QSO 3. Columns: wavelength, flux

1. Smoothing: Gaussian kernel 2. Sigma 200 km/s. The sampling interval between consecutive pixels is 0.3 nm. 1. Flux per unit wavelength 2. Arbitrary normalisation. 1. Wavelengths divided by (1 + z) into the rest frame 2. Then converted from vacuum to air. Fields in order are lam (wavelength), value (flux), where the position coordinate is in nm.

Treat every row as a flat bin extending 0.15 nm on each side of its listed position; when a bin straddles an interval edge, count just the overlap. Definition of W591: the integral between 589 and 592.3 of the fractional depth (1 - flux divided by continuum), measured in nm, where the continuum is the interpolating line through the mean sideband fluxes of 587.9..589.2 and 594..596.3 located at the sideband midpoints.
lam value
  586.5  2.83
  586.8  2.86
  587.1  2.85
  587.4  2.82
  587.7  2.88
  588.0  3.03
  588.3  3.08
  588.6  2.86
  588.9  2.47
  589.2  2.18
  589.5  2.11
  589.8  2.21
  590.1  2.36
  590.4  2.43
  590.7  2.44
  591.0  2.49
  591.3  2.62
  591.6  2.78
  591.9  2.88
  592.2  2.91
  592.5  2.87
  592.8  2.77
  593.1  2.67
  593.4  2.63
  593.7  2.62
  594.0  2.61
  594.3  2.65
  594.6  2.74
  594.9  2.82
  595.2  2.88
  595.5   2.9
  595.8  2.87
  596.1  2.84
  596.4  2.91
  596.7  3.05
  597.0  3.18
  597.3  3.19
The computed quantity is 0.35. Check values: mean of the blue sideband 2.78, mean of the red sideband 2.8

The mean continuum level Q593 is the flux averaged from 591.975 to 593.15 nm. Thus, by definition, 2.82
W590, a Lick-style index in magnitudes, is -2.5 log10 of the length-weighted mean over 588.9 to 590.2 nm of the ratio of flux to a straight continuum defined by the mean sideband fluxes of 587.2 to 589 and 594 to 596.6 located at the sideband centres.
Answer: 0.26 mag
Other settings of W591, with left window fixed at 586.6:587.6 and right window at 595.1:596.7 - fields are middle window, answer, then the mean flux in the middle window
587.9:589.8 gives 0.184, 2.58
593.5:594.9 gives 0.104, 2.67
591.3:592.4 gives 0.018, 2.82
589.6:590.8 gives 0.216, 2.35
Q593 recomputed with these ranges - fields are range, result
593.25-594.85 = 2.66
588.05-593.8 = 2.61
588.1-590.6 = 2.47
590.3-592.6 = 2.68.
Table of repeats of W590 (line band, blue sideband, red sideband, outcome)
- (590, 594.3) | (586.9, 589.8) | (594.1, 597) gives 0.05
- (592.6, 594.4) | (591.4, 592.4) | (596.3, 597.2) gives 0.10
